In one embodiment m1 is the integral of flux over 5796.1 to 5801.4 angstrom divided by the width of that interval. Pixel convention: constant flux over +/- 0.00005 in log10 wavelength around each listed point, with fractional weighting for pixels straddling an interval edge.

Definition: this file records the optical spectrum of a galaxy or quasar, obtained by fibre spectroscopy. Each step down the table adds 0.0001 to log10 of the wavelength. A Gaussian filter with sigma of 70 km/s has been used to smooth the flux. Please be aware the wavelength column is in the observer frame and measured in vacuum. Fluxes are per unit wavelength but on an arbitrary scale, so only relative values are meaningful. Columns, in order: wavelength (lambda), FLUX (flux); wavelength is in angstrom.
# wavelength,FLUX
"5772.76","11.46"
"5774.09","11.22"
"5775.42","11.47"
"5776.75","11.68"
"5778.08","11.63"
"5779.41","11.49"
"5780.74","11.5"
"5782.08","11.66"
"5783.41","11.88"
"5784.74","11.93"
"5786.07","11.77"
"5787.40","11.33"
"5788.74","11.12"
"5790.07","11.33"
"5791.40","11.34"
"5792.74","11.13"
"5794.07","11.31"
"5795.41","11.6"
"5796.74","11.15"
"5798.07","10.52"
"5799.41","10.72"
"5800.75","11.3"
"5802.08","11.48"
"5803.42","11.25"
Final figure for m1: 10.9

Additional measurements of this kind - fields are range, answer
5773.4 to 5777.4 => 11.5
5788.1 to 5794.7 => 11.3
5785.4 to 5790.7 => 11.4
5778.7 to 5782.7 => 11.5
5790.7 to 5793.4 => 11.2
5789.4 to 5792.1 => 11.3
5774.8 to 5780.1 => 11.6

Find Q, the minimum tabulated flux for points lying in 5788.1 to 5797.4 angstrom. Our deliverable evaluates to 11.12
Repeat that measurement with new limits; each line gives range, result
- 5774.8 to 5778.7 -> 11.47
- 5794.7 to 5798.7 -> 10.52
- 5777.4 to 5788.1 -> 11.33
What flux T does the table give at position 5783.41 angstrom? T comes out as 11.88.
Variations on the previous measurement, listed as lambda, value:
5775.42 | 11.47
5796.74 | 11.15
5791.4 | 11.34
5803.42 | 11.25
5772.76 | 11.46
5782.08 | 11.66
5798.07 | 10.52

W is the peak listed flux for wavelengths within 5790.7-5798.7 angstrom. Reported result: 11.6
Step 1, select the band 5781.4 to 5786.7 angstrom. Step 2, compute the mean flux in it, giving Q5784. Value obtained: 11.8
